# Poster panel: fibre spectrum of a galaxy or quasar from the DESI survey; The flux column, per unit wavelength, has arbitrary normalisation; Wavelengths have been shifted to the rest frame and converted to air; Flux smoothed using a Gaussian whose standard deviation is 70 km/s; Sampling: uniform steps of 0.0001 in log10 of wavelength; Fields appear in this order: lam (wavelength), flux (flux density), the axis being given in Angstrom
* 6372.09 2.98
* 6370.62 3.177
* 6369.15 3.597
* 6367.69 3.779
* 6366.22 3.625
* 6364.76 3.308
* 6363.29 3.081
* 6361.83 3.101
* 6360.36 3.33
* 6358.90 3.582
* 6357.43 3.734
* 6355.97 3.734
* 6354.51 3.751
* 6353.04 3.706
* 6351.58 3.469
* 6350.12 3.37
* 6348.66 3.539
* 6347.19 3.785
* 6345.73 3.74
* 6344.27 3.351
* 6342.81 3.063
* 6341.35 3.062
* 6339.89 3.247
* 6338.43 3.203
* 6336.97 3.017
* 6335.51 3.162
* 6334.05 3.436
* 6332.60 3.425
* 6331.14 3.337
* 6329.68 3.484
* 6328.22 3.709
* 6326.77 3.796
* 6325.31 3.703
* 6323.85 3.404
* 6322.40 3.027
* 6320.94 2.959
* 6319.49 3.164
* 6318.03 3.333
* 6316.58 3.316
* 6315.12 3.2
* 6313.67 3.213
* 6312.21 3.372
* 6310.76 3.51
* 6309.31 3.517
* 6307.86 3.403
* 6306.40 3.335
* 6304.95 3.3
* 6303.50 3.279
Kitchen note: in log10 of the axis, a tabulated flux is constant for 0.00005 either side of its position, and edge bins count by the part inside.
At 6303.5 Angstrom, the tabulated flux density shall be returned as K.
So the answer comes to 3.279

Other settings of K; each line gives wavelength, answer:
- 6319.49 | 3.164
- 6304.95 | 3.3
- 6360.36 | 3.33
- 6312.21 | 3.372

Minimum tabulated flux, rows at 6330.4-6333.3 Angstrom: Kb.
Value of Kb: 3.337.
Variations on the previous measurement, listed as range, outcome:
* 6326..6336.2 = 3.162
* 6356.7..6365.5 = 3.081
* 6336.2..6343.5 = 3.017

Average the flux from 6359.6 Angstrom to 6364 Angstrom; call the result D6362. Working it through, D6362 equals 3.18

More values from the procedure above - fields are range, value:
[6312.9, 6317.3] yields 3.24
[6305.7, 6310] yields 3.41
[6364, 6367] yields 3.46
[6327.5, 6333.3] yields 3.48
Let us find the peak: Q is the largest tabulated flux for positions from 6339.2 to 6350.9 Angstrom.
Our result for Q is 3.785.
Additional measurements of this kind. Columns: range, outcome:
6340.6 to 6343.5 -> 3.063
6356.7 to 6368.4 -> 3.779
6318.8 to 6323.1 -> 3.164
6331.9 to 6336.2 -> 3.436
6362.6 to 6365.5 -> 3.308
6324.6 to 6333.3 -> 3.796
